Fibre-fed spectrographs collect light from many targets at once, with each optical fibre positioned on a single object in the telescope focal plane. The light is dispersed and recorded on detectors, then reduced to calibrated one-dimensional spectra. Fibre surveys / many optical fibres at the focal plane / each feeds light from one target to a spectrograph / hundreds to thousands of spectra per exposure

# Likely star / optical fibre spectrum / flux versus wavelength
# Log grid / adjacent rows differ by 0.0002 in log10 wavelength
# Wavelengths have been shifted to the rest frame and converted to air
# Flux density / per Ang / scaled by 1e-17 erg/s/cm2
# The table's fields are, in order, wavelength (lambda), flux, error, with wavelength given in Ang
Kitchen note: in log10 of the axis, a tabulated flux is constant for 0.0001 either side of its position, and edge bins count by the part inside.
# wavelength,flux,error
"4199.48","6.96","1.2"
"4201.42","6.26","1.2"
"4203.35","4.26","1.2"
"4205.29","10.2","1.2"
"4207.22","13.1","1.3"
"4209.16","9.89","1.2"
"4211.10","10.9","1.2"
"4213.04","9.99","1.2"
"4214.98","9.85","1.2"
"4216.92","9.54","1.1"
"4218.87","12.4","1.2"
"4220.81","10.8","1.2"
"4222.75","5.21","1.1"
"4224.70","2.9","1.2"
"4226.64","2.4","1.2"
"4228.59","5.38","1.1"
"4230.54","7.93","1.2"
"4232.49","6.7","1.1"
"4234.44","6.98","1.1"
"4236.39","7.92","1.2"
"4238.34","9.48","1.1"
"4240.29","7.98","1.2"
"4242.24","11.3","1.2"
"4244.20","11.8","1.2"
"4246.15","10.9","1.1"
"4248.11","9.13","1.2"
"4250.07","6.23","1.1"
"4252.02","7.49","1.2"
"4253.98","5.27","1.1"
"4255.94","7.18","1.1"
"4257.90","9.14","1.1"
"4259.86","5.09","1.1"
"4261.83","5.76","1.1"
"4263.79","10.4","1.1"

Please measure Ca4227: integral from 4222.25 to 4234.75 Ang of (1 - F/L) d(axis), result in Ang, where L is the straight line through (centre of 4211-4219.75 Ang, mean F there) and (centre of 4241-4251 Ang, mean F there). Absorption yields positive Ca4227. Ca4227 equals 6.0 Ang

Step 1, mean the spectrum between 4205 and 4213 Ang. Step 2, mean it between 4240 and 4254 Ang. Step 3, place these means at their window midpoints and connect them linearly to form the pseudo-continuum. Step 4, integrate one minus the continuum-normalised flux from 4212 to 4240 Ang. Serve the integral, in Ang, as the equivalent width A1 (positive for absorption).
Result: 6.76 Ang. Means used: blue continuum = 11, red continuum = 9.04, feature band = 7.69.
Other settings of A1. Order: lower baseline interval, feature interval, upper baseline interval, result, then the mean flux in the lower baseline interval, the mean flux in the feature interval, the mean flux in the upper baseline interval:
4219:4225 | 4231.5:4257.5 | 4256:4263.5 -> -3.9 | 7.54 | 8.35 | 7.07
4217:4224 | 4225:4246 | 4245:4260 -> 1.7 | 9.22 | 7.76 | 7.74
